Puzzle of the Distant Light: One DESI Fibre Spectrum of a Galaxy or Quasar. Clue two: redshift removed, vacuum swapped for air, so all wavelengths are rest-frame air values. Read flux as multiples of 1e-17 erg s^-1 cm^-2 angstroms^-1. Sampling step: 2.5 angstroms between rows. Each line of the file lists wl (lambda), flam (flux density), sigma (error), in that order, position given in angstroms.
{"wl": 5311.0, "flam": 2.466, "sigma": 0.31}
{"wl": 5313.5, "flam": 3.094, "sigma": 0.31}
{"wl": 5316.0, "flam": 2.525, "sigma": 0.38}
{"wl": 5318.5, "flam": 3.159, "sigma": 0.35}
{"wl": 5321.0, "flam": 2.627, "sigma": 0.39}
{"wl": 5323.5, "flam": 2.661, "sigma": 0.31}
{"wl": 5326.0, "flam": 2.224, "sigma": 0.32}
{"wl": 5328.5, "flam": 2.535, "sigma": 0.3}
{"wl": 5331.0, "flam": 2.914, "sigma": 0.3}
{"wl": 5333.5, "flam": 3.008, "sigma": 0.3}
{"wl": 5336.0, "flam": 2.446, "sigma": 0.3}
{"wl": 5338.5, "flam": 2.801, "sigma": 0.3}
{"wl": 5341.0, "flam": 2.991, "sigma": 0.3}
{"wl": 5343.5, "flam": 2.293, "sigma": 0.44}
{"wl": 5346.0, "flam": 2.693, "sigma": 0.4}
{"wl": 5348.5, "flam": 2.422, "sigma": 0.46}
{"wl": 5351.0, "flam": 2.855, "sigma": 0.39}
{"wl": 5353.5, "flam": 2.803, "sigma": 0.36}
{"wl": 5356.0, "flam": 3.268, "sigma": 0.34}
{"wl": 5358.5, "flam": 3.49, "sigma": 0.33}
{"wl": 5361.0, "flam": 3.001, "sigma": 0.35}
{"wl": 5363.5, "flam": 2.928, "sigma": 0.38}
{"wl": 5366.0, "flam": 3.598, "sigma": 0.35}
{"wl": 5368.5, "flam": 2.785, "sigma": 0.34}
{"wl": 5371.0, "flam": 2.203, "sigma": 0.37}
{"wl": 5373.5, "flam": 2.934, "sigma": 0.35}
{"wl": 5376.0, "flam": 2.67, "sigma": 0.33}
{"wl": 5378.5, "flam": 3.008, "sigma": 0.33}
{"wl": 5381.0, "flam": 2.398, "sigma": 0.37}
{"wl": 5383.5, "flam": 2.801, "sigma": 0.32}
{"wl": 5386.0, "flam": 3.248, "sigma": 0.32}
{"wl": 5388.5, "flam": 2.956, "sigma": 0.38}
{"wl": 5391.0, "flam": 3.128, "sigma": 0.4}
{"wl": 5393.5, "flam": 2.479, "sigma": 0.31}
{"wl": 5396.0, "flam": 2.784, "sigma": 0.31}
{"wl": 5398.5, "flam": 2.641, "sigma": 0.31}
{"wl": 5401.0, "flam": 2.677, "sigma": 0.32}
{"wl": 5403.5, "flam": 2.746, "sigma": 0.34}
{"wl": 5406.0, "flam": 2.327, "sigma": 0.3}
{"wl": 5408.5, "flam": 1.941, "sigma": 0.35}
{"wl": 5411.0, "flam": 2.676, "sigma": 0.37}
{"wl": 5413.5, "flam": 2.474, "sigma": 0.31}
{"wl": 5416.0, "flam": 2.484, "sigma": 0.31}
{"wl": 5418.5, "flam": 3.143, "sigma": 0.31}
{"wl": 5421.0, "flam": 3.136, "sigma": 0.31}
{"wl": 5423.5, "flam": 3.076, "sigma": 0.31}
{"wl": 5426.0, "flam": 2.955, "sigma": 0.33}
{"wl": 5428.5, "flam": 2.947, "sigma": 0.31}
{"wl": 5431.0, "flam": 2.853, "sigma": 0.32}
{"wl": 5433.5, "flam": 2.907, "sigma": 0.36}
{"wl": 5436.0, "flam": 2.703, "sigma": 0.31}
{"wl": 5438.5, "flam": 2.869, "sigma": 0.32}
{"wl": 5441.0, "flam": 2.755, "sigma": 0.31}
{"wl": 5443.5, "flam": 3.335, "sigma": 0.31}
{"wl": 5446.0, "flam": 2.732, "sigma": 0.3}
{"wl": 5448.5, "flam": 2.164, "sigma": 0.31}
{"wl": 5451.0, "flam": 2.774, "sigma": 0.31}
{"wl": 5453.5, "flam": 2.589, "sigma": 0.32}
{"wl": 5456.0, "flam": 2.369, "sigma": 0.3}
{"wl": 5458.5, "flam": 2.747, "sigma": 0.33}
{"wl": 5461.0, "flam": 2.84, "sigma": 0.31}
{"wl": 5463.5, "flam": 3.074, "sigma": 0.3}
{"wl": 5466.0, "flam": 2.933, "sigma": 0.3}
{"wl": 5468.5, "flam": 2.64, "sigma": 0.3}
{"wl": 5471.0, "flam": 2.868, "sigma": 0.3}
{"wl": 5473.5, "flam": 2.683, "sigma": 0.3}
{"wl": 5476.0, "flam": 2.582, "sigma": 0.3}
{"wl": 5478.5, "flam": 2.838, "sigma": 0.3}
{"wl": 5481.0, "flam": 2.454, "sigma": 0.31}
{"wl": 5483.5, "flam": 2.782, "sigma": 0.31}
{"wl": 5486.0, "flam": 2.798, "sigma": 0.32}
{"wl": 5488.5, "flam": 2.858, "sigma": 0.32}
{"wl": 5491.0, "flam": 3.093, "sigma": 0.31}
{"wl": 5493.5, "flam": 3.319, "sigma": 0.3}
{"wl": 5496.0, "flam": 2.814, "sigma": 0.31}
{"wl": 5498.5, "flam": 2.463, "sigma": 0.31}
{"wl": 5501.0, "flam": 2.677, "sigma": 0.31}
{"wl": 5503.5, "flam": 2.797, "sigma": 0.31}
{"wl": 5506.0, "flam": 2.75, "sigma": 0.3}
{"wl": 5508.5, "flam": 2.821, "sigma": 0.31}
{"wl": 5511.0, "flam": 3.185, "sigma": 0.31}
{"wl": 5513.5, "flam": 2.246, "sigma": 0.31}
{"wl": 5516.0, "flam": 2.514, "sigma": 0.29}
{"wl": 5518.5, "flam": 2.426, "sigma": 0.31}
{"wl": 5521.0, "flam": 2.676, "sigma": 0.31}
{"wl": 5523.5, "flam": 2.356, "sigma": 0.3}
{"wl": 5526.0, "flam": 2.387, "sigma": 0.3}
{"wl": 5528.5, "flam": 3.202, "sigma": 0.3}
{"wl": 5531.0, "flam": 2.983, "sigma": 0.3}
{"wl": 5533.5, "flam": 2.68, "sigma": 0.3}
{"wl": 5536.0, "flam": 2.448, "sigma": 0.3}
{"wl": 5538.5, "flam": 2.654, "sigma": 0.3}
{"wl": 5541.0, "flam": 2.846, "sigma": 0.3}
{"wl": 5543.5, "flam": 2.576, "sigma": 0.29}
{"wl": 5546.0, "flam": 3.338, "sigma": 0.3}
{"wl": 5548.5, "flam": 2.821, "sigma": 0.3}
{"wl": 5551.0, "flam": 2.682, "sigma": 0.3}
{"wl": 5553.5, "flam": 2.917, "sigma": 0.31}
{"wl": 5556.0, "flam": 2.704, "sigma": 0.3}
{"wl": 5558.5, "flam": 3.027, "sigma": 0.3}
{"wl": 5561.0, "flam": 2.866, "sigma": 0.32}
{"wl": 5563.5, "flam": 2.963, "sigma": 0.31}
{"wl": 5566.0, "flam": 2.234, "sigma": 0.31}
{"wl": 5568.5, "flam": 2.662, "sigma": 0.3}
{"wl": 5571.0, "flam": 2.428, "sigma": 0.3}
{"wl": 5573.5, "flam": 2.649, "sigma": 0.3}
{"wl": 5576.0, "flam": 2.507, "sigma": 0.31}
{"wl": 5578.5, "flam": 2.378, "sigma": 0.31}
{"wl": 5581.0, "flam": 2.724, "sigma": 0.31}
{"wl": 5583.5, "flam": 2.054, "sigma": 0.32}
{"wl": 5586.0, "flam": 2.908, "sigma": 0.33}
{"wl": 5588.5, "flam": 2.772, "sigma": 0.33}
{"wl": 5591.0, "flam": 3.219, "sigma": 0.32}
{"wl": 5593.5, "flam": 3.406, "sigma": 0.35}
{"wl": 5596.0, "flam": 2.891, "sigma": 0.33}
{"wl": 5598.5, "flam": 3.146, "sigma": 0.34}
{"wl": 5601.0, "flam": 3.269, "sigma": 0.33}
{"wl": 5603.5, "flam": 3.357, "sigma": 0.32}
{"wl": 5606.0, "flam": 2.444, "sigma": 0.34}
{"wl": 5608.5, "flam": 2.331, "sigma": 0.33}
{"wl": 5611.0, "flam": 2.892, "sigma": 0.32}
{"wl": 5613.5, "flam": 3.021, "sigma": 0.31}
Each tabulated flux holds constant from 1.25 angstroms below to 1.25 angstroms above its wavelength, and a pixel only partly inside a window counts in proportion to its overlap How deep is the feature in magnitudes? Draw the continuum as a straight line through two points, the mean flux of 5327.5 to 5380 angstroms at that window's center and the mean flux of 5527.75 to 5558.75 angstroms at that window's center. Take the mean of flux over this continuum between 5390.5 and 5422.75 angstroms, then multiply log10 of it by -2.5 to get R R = 0.07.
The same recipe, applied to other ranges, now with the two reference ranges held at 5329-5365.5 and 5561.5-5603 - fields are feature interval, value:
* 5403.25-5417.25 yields 0.17 mag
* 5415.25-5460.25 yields 0.01 mag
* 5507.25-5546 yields 0.04 mag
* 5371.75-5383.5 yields 0.04 mag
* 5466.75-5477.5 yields 0.04 mag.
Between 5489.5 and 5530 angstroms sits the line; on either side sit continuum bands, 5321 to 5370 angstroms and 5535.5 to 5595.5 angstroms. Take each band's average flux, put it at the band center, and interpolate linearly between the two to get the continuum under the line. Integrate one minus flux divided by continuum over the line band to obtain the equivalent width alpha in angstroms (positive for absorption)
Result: 0.4 angstroms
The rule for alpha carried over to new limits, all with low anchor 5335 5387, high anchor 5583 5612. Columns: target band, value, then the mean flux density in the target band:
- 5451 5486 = 1.77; 2.73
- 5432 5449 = 0.33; 2.81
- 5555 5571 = 1.01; 2.72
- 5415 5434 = -0.57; 2.94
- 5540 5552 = 0.17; 2.86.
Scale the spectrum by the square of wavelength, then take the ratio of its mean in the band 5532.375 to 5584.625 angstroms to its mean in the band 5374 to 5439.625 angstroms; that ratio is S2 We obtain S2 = 1.02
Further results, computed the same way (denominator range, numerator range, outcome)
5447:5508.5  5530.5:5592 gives 1.02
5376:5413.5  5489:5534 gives 1.07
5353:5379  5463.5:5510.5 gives 0.98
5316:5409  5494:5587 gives 1.04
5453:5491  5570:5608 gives 1.06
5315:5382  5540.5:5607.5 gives 1.09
